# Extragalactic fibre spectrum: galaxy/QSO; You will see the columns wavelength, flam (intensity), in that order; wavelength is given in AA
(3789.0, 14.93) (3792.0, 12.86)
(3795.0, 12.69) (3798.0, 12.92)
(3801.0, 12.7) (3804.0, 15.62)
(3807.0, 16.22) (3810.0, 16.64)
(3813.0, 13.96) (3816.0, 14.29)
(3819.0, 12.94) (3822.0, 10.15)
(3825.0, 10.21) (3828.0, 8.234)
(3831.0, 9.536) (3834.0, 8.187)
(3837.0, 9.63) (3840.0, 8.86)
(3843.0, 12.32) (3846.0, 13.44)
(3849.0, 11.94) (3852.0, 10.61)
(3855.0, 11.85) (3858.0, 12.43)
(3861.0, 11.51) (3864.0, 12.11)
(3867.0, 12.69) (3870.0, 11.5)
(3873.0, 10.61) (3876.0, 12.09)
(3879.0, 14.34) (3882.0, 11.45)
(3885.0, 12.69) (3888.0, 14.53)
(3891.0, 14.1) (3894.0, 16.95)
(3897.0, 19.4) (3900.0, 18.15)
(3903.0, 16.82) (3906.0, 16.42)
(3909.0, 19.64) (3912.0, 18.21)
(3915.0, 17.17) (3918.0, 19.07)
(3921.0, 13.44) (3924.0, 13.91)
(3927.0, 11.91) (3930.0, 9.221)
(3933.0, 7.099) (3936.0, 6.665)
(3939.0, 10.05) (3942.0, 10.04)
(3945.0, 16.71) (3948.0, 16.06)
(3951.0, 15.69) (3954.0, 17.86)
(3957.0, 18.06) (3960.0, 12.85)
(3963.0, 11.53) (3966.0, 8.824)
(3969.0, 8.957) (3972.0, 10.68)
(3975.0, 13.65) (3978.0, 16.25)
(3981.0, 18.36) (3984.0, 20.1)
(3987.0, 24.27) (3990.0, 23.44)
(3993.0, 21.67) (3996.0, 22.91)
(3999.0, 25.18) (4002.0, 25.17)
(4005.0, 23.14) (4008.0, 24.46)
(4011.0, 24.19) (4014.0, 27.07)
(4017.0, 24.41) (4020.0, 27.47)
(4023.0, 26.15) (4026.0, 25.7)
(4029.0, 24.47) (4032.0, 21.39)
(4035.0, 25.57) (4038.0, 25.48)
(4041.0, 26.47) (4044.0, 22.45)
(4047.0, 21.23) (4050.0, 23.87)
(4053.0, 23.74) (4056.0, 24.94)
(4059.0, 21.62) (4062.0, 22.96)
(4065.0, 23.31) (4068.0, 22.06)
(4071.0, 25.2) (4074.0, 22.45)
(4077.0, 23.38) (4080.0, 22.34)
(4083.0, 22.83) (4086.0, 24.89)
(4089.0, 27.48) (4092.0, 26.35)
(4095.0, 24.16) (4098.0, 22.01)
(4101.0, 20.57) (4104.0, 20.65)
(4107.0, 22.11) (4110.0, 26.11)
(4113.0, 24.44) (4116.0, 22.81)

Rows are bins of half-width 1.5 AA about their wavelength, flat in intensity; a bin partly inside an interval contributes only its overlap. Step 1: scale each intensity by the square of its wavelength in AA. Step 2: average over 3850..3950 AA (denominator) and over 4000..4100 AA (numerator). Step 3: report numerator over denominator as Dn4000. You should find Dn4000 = 1.91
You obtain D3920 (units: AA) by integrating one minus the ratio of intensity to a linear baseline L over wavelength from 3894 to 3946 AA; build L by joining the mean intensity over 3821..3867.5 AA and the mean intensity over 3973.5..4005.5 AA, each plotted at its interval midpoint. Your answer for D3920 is 5.03 AA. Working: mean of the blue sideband 10.8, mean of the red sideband 21.2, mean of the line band 14.4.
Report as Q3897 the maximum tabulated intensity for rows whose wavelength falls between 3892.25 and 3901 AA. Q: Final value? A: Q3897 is 19.4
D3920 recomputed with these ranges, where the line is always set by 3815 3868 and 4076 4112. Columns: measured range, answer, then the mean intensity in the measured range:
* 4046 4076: -1.67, 23.2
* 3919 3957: 7.72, 12.7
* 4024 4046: -4.05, 24.5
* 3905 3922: -3.25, 17.5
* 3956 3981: 6.55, 12.8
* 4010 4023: -4.03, 25.9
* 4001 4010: -2.34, 24.2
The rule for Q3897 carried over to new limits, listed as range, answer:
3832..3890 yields 14.53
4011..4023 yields 27.47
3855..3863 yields 12.43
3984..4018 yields 27.07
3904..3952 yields 19.64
